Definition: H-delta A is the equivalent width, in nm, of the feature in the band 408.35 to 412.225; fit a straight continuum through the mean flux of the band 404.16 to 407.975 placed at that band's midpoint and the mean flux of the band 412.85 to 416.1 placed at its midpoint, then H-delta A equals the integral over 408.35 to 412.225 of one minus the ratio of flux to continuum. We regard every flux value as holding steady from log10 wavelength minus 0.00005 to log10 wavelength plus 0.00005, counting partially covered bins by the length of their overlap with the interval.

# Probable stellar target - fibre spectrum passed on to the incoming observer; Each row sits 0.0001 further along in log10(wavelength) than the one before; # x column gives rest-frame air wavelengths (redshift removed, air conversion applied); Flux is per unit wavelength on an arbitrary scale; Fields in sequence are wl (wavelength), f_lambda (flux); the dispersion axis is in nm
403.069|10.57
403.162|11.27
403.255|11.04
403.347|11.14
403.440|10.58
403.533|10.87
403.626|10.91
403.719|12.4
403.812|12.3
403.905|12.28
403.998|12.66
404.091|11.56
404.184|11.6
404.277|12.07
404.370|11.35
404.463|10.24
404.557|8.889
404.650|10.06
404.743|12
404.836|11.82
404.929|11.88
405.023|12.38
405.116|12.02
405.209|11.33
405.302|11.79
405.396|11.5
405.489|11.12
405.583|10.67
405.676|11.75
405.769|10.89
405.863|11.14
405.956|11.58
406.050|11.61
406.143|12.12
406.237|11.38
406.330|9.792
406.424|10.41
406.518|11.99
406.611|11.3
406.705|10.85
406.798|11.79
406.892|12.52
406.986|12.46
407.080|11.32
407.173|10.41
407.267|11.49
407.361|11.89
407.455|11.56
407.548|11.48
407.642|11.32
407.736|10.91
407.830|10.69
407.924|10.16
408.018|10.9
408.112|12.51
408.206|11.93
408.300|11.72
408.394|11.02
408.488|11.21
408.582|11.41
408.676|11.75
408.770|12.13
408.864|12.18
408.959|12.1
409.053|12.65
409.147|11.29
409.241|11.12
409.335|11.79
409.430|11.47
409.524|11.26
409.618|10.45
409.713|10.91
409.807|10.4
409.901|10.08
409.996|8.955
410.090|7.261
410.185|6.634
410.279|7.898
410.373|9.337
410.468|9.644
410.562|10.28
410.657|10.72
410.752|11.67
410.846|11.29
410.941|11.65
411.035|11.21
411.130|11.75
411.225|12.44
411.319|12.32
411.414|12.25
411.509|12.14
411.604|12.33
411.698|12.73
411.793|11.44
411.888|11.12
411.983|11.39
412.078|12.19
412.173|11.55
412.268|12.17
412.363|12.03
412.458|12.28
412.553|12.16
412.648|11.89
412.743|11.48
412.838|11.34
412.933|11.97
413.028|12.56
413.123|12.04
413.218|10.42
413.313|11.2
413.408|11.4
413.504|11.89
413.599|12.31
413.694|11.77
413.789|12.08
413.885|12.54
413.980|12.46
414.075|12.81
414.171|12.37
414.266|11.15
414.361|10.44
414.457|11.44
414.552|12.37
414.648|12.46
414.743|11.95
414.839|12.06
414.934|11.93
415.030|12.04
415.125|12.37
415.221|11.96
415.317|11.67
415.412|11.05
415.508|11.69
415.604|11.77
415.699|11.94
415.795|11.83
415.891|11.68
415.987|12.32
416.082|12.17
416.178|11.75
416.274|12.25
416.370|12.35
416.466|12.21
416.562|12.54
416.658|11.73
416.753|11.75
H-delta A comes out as 0.178 nm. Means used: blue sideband 11.3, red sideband 11.9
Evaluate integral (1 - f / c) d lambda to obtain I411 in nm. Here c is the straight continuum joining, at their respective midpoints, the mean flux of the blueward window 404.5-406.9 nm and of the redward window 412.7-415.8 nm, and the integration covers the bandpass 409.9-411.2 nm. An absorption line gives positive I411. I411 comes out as 0.19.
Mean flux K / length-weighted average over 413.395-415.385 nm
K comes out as 12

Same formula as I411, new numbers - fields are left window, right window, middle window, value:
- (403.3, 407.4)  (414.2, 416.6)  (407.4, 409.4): 0.01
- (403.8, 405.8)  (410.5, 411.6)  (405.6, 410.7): 0.24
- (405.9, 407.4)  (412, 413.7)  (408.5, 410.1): 0.07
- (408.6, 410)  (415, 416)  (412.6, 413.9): -0.01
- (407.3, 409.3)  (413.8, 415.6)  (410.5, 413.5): 0.01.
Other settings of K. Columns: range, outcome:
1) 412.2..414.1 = 11.9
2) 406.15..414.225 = 11.4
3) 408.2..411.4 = 10.9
